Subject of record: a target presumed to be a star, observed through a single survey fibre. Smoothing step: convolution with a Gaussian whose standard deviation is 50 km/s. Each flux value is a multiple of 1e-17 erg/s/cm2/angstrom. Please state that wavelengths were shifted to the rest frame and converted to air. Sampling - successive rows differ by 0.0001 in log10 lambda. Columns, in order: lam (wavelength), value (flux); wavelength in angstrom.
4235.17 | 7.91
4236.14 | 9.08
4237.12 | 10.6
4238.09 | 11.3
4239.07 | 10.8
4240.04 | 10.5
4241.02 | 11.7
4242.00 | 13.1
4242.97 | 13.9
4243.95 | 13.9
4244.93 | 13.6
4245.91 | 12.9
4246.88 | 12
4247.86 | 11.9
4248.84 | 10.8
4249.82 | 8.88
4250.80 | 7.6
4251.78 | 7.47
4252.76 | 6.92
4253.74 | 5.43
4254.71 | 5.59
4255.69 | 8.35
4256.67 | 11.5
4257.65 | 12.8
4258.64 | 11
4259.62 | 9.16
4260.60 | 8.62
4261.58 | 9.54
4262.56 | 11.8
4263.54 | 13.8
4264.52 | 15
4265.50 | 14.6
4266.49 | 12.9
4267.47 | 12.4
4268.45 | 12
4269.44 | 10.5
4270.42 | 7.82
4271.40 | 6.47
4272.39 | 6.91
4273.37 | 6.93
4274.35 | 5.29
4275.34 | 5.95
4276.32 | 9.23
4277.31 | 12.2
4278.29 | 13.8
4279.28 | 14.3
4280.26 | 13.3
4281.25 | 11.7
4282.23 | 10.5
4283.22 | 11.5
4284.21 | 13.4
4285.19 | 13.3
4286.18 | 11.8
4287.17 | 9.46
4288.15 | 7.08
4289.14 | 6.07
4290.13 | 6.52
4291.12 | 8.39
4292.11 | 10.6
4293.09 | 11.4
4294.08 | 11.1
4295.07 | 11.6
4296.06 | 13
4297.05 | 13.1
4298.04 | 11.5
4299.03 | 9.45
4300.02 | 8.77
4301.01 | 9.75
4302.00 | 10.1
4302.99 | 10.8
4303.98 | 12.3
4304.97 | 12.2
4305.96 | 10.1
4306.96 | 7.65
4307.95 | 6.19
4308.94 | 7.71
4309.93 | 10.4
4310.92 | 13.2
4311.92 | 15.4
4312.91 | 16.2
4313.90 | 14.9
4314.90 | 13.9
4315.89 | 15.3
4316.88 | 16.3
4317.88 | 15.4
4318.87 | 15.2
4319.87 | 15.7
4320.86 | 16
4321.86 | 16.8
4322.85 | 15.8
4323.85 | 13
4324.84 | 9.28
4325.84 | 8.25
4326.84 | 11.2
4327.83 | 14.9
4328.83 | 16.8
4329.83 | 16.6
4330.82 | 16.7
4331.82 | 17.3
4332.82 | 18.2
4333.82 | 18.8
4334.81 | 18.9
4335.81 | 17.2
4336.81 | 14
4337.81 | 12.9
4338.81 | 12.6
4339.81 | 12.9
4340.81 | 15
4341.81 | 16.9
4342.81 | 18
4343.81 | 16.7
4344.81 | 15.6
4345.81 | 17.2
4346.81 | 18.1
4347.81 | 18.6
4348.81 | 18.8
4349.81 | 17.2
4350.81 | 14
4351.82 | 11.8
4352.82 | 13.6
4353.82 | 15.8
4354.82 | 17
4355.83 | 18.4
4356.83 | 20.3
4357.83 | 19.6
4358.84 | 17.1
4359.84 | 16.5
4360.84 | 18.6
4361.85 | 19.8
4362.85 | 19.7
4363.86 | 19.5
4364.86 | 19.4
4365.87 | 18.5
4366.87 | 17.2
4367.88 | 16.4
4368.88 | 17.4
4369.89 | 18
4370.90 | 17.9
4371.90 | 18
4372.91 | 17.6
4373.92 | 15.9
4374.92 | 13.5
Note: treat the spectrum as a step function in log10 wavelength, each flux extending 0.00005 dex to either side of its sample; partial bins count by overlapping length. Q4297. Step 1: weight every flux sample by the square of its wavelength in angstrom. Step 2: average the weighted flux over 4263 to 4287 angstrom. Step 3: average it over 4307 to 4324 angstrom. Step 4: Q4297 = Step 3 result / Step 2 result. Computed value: 1.28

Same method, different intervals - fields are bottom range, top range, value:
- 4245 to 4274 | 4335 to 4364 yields 1.72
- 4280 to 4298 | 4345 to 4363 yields 1.66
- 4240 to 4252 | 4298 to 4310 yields 0.86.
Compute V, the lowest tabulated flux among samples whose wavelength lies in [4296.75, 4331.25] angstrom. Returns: 6.19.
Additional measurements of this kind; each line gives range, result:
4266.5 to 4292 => 5.29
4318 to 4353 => 8.25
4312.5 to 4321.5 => 13.9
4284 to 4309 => 6.07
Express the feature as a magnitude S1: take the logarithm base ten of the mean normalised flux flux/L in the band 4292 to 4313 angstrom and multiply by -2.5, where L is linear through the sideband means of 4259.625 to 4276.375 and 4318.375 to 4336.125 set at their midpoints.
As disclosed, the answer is 0.20 mag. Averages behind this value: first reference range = 9.98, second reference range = 15.4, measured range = 10.9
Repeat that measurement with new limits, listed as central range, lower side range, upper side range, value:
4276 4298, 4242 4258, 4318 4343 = 0.129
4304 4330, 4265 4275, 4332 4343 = 0.066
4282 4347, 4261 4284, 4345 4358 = 0.085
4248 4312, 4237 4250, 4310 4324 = 0.305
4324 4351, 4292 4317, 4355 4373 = -0.020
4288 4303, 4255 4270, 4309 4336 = 0.321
